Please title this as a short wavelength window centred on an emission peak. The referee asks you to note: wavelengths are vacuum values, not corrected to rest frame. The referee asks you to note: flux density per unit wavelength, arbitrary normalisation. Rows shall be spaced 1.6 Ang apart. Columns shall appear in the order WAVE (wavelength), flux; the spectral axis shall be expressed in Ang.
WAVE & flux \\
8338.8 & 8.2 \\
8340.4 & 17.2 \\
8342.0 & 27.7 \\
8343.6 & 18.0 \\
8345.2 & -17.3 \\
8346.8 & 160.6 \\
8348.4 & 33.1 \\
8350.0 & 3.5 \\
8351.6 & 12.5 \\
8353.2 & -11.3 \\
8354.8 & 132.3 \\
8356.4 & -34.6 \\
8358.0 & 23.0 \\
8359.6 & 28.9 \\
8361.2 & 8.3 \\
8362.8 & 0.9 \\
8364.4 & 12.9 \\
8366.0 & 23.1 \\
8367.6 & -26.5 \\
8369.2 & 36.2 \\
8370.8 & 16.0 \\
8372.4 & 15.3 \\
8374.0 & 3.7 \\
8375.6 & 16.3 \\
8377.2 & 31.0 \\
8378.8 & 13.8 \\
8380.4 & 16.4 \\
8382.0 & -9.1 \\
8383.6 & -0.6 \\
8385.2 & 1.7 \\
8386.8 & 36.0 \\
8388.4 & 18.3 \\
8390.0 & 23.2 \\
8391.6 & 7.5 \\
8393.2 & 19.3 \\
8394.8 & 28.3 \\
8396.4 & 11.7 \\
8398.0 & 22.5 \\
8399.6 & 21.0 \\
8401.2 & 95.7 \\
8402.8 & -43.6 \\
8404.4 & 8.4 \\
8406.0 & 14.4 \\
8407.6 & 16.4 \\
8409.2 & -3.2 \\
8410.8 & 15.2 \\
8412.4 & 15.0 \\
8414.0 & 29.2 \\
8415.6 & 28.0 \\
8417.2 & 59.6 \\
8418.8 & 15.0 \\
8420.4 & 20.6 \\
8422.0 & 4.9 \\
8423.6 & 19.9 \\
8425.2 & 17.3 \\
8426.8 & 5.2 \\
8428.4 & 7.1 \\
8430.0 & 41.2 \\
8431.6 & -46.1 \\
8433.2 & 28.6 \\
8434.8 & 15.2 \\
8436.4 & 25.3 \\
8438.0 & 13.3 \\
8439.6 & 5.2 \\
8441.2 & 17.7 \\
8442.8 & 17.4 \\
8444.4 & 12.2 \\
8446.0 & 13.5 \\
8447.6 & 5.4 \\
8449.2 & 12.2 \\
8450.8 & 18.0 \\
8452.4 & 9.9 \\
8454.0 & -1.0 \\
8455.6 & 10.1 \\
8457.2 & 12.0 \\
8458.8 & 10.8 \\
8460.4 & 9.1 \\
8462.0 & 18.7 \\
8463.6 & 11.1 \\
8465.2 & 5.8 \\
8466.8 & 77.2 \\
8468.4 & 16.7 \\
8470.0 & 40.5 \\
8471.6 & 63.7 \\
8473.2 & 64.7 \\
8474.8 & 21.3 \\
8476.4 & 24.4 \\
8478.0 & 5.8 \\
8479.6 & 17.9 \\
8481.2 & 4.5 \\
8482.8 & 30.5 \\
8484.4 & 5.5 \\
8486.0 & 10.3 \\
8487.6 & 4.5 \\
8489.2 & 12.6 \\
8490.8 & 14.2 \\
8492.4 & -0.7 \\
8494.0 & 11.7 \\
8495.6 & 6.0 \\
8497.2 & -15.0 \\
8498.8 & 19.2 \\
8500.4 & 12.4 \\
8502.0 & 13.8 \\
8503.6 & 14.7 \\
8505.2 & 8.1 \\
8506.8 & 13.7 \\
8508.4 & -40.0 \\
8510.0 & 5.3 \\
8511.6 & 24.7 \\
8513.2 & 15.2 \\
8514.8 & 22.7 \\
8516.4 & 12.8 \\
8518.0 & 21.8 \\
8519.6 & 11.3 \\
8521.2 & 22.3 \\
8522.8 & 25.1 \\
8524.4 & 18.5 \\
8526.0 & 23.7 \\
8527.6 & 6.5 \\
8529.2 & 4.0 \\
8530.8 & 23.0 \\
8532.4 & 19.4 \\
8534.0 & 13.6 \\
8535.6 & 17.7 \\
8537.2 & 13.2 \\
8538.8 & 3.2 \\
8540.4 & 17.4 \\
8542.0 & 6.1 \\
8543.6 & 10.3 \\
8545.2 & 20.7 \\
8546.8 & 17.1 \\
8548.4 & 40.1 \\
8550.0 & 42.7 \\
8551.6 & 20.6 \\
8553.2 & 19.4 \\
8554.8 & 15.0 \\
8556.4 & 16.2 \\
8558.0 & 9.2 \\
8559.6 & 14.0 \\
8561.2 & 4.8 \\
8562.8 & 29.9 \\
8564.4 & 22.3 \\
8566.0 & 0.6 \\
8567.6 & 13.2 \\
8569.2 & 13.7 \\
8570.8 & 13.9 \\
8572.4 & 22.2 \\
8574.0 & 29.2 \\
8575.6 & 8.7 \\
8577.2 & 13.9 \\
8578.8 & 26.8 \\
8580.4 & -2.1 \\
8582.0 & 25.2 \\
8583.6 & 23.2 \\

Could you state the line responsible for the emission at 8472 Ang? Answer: Hgamma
